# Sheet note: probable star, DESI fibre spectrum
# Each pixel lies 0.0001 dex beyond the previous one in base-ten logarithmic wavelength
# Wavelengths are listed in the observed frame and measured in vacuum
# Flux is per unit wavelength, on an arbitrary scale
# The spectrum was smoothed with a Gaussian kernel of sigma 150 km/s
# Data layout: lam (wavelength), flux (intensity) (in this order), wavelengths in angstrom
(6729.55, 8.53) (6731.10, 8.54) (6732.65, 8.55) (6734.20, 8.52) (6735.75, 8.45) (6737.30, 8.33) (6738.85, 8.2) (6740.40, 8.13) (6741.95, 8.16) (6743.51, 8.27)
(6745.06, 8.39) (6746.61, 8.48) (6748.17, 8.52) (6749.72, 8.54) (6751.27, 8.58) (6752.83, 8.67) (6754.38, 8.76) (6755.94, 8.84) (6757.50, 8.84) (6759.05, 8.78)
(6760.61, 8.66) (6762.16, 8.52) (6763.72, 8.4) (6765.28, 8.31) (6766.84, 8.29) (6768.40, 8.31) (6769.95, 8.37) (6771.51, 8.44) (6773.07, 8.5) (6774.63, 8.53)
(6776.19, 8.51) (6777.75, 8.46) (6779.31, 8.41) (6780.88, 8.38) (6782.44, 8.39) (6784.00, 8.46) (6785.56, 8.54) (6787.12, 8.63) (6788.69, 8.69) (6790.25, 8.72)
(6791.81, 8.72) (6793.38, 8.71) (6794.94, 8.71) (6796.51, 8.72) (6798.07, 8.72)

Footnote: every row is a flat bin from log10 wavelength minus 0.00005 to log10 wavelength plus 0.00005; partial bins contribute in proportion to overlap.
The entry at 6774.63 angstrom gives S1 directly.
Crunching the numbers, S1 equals 8.53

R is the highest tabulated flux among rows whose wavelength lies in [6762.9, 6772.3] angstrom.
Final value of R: 8.44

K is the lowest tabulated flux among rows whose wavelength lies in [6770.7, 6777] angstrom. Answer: 8.44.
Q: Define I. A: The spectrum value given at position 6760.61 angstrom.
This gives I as 8.66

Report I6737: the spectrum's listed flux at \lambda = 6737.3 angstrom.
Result 8.33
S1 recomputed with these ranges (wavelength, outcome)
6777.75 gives 8.46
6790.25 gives 8.72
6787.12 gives 8.63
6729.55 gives 8.53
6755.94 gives 8.84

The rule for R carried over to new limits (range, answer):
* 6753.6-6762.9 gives 8.84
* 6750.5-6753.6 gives 8.67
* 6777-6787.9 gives 8.63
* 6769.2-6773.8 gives 8.5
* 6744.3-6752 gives 8.58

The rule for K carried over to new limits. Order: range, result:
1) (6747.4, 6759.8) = 8.52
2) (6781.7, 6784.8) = 8.39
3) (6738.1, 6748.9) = 8.13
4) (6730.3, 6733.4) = 8.54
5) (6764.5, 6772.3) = 8.29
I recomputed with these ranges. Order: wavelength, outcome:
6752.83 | 8.67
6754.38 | 8.76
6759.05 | 8.78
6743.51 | 8.27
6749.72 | 8.54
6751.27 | 8.58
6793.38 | 8.71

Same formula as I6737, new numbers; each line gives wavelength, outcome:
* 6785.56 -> 8.54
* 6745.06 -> 8.39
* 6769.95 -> 8.37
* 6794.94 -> 8.71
